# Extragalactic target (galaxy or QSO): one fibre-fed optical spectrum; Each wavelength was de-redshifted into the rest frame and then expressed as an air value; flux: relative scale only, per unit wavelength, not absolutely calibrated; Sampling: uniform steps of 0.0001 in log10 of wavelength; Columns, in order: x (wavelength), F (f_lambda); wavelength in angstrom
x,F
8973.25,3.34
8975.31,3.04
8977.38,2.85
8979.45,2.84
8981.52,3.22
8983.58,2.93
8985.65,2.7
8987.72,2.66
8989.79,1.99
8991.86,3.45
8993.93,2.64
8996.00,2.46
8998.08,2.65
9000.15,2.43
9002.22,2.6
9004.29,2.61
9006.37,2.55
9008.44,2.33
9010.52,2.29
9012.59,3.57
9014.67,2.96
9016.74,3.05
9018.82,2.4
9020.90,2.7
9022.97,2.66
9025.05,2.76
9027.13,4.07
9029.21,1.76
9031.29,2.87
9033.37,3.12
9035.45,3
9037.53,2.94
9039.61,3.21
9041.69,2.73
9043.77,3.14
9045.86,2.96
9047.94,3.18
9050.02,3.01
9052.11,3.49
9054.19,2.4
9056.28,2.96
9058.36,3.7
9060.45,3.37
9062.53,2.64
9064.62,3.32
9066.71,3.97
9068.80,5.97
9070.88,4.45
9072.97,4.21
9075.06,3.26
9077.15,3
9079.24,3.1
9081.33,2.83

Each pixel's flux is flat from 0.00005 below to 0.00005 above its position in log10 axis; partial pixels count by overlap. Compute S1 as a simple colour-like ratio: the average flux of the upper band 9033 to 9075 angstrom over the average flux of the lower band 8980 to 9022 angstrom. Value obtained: 1.25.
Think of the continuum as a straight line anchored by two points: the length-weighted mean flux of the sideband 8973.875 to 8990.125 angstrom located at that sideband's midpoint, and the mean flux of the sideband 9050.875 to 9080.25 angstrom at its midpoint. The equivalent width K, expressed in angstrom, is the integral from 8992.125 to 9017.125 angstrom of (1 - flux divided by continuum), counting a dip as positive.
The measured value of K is 2.8 angstrom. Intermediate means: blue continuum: 2.83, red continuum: 3.56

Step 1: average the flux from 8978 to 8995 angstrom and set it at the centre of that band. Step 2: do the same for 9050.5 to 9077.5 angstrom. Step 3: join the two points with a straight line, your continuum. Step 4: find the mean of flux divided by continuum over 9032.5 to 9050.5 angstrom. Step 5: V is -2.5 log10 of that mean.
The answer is 0.11 mag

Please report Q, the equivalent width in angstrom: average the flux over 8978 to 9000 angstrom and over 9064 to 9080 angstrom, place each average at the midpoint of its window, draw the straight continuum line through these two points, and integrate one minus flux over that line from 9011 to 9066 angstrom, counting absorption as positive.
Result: 7.2 angstrom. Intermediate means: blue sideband 2.74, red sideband 3.94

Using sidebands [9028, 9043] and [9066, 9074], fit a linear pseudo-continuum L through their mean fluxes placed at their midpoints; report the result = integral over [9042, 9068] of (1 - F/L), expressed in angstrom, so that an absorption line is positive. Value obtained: 4.5 angstrom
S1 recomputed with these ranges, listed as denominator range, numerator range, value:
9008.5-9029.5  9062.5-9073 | 1.49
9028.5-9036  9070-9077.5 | 1.40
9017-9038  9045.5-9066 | 1.10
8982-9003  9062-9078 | 1.46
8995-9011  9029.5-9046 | 1.18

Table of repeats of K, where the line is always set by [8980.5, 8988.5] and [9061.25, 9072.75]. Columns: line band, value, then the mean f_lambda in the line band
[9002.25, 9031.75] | 5.30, 2.75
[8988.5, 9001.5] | 1.85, 2.6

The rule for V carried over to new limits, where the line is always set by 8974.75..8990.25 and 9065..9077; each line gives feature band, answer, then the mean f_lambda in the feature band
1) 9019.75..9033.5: 0.233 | 2.83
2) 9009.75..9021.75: 0.171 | 2.84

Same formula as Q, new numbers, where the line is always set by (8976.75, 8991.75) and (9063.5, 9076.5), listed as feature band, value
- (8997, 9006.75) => 1.6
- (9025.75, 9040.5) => 2.4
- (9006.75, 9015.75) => 1.2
